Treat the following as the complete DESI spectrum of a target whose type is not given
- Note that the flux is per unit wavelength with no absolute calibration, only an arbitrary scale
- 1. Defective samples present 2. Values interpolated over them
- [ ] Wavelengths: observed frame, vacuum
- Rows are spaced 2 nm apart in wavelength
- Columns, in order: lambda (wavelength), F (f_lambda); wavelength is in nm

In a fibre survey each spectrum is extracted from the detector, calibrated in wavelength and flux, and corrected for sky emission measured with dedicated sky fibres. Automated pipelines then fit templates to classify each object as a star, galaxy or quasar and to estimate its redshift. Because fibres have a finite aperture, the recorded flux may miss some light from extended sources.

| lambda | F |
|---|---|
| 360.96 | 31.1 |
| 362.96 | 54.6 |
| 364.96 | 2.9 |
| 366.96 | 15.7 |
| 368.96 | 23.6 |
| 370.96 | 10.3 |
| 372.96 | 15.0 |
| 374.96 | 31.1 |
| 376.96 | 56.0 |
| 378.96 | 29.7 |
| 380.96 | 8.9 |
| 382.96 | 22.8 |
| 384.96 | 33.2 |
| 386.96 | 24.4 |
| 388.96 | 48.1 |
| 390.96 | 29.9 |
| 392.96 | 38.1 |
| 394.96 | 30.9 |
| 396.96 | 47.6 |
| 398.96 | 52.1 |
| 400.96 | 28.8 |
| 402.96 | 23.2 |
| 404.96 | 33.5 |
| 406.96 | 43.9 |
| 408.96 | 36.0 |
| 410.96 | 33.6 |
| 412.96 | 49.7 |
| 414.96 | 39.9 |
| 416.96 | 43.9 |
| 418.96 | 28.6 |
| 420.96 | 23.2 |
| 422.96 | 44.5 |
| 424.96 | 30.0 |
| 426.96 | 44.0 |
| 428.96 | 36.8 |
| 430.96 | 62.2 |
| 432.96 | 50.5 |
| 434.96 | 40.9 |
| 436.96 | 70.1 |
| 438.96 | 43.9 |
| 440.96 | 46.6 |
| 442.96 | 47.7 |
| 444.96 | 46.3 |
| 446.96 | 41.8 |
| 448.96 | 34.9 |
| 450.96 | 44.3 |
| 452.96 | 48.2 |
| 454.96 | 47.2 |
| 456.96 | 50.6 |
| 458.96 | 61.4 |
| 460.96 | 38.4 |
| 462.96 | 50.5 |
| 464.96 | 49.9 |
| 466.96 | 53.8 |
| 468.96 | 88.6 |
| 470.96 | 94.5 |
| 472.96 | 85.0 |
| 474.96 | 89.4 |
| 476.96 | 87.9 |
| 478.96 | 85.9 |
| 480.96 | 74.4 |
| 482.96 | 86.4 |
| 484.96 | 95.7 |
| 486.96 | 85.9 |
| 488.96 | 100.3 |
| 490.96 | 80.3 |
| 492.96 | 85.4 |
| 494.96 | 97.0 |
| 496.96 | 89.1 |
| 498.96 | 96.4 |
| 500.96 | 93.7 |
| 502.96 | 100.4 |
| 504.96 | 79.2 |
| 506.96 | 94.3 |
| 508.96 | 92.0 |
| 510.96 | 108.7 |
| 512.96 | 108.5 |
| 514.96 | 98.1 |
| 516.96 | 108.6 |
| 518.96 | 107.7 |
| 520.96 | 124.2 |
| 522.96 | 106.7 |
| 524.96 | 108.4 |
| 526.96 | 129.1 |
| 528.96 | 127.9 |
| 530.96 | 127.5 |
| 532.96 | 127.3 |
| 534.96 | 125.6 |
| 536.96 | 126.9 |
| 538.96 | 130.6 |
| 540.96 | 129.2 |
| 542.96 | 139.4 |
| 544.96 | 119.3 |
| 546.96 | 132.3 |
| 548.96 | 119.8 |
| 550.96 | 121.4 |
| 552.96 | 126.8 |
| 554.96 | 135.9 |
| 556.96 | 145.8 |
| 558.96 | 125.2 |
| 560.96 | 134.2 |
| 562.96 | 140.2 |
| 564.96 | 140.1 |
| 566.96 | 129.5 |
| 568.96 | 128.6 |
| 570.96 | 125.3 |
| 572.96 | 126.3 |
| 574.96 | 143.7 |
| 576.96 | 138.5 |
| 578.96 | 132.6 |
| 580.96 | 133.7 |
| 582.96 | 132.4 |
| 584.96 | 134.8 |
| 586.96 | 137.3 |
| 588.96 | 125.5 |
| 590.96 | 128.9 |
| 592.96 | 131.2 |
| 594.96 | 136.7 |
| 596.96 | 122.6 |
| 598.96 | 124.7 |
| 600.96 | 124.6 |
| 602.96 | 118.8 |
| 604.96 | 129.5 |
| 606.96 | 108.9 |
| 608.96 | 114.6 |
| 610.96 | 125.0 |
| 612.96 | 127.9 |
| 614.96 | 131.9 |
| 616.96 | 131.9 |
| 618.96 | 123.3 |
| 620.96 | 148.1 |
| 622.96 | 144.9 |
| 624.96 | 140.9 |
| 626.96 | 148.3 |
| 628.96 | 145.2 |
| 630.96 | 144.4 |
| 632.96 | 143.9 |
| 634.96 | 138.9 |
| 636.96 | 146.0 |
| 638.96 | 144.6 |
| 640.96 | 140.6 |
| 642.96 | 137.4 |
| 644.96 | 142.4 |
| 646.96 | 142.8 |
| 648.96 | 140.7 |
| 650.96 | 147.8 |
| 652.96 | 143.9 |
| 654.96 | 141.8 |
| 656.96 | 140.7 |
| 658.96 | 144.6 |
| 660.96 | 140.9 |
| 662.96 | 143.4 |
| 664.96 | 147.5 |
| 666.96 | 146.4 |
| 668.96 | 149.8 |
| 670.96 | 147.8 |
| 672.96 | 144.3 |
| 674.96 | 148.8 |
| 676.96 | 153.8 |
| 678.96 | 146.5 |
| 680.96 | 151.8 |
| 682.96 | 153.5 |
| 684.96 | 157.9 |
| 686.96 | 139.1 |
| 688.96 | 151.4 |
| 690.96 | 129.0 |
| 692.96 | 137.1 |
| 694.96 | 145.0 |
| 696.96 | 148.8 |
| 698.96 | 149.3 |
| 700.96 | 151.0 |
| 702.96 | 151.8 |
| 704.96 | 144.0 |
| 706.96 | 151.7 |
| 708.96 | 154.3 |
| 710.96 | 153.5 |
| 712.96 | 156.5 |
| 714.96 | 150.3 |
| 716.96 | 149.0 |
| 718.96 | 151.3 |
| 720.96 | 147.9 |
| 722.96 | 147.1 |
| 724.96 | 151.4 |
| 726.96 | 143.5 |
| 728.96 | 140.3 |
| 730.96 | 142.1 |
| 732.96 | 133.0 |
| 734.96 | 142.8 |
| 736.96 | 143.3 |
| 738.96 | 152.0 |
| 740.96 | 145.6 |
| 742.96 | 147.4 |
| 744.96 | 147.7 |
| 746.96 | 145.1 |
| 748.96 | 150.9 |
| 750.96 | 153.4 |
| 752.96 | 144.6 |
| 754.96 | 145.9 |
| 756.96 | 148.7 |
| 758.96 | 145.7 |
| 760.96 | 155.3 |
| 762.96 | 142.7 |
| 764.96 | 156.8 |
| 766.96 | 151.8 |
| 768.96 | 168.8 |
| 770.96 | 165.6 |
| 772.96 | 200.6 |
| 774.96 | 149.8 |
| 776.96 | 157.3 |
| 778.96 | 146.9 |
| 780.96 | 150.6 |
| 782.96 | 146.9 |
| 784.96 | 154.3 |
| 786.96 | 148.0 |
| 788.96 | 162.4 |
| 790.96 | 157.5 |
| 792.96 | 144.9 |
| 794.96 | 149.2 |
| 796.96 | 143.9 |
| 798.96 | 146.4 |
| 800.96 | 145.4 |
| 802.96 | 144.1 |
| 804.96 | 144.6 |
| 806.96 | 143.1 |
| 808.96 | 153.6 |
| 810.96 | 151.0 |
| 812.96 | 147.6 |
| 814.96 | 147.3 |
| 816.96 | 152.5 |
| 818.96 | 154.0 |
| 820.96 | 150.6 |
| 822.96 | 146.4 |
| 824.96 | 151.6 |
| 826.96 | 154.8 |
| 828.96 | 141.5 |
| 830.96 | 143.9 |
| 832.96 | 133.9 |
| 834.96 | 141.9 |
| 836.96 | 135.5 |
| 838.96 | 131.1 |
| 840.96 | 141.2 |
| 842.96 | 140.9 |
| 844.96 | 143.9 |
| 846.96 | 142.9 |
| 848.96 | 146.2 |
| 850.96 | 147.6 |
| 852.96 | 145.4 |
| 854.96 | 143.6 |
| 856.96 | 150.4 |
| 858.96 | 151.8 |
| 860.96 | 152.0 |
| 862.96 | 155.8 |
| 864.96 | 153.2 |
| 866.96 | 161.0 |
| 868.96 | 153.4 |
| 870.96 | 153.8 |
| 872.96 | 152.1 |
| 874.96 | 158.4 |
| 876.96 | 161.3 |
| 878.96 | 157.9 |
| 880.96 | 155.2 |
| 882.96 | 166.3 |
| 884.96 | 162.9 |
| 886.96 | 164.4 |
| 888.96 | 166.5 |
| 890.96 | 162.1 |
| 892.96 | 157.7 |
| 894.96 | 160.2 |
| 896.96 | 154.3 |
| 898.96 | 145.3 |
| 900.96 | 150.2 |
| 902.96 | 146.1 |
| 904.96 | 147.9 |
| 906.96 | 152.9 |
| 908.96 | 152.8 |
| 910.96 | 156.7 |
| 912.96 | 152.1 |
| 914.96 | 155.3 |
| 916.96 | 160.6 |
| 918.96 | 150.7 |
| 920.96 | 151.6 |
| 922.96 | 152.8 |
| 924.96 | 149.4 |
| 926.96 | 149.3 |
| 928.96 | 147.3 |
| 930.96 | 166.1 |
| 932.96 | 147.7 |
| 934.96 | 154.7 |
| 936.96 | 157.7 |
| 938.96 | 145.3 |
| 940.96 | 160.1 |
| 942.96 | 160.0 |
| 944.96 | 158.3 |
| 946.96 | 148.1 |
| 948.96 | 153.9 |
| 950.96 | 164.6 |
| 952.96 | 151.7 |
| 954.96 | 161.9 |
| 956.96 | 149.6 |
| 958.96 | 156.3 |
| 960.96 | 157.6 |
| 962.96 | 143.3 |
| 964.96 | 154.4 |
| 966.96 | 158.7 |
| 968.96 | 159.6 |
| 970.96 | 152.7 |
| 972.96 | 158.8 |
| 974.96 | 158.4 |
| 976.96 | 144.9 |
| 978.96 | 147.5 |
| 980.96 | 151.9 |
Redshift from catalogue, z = 0.17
